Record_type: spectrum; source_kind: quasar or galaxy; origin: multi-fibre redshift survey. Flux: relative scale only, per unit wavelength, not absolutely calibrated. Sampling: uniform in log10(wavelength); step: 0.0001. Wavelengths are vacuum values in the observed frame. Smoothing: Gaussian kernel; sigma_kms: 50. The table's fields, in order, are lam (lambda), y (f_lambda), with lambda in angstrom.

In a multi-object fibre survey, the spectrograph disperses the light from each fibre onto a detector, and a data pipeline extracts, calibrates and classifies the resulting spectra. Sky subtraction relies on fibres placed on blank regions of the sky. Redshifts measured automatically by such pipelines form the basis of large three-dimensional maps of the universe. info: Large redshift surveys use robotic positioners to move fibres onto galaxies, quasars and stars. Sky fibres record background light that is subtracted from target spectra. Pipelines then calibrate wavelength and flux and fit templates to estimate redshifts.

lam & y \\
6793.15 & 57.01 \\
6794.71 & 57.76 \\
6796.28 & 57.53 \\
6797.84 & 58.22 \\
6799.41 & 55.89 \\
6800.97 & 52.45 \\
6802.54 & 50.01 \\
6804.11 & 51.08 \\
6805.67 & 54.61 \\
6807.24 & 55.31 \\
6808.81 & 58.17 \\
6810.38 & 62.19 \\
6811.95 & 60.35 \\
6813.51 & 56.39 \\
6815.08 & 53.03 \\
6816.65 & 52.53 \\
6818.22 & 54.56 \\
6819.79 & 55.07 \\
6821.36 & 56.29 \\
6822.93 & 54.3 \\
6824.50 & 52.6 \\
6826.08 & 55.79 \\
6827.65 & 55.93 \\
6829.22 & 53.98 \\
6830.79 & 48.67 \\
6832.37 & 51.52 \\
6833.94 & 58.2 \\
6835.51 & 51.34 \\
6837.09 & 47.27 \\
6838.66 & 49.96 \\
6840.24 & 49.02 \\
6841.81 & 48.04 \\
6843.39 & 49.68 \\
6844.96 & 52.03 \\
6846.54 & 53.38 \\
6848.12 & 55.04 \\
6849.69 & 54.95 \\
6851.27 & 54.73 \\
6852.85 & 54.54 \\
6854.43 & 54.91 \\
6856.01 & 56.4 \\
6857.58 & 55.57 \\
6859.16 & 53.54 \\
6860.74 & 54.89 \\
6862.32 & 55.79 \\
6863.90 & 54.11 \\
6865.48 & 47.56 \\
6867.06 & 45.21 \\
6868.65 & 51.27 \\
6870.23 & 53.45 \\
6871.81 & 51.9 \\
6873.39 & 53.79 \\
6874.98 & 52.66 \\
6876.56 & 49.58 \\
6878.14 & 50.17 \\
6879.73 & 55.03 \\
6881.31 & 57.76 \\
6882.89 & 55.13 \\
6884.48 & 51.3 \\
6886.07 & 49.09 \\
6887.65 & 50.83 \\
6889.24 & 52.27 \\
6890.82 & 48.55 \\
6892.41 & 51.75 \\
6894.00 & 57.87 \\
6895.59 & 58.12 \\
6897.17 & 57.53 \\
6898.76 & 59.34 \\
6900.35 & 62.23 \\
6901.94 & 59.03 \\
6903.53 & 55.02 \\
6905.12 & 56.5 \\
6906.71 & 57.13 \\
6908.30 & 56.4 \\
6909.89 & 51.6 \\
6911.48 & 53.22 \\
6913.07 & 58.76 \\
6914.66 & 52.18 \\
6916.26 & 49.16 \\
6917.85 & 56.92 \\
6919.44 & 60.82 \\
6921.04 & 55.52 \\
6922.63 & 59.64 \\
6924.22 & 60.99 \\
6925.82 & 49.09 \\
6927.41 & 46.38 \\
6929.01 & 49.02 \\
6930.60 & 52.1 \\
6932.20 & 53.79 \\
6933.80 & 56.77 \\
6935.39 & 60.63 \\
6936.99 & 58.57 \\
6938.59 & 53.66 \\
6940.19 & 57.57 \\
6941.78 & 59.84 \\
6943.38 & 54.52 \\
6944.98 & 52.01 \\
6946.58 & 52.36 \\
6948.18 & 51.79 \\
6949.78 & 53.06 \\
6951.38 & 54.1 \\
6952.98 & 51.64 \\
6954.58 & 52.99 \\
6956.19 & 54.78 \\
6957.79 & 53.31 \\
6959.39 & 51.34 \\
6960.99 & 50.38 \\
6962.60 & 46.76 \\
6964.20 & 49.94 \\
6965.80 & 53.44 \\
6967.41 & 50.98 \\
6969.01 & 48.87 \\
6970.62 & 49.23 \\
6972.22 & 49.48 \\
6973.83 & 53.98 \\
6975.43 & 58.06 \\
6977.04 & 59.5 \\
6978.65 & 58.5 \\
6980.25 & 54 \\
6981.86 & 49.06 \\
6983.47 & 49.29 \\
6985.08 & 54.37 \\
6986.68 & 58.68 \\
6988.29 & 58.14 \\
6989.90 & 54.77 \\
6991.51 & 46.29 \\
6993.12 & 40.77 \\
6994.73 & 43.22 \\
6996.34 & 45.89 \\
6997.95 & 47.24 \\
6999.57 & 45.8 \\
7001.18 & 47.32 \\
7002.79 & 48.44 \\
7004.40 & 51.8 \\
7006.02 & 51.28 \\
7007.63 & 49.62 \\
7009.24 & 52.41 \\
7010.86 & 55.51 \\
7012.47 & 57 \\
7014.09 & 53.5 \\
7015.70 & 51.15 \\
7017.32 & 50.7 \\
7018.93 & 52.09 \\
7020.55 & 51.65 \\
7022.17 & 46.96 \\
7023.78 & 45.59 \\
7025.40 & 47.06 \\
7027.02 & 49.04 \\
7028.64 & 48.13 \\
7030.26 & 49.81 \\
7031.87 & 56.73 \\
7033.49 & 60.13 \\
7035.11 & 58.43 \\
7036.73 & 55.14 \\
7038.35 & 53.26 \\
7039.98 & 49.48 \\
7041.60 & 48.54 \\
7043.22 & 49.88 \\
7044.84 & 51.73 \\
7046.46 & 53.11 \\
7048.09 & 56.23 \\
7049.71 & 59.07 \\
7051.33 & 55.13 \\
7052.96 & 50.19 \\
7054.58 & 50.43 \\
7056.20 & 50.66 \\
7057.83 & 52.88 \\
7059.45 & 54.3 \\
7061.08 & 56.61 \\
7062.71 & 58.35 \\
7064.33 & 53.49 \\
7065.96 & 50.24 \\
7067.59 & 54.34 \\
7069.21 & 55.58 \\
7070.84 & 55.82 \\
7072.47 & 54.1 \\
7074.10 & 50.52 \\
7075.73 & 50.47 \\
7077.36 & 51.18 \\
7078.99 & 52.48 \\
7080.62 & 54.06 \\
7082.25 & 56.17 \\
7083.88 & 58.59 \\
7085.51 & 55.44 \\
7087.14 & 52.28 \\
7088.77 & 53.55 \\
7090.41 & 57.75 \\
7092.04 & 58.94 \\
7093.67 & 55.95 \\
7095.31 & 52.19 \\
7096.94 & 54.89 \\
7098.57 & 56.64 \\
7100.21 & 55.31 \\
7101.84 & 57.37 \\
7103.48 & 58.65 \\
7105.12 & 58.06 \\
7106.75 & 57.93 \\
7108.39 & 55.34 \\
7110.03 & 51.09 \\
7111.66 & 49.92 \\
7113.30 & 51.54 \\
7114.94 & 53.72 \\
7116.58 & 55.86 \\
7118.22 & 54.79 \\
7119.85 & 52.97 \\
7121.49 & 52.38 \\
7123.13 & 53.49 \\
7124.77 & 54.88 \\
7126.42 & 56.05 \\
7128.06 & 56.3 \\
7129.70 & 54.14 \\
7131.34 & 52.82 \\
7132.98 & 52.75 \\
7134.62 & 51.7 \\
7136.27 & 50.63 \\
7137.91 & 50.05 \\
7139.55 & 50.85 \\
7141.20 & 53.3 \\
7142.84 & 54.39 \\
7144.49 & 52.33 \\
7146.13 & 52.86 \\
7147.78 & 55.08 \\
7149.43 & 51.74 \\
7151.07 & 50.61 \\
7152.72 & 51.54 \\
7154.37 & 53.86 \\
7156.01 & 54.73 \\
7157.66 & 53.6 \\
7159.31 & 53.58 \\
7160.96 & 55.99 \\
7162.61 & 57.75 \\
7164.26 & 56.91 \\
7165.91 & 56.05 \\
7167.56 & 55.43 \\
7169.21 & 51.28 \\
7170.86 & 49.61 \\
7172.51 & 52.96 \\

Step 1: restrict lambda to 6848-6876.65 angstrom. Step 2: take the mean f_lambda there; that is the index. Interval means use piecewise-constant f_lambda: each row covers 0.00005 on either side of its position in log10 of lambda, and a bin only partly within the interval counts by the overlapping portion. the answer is 53.2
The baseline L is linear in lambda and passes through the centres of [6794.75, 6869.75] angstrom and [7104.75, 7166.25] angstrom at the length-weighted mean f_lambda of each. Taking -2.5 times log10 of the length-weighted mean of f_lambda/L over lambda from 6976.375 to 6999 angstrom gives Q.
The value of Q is 0.05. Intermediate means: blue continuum 53.7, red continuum 53.7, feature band 51.3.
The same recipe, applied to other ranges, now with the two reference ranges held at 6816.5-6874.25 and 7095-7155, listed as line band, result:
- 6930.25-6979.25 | -0.01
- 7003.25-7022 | 0.03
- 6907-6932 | -0.02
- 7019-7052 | 0.03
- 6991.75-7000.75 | 0.19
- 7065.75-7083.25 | 0.01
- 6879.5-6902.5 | -0.04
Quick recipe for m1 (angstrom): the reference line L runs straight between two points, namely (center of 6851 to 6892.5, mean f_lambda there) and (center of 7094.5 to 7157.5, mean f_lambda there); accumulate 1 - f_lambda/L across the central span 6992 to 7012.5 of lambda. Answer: 1.78 angstrom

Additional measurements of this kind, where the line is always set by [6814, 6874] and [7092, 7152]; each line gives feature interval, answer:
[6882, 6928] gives -1.6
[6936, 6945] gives -0.5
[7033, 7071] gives -0.1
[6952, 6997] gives 1.4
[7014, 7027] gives 1.0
